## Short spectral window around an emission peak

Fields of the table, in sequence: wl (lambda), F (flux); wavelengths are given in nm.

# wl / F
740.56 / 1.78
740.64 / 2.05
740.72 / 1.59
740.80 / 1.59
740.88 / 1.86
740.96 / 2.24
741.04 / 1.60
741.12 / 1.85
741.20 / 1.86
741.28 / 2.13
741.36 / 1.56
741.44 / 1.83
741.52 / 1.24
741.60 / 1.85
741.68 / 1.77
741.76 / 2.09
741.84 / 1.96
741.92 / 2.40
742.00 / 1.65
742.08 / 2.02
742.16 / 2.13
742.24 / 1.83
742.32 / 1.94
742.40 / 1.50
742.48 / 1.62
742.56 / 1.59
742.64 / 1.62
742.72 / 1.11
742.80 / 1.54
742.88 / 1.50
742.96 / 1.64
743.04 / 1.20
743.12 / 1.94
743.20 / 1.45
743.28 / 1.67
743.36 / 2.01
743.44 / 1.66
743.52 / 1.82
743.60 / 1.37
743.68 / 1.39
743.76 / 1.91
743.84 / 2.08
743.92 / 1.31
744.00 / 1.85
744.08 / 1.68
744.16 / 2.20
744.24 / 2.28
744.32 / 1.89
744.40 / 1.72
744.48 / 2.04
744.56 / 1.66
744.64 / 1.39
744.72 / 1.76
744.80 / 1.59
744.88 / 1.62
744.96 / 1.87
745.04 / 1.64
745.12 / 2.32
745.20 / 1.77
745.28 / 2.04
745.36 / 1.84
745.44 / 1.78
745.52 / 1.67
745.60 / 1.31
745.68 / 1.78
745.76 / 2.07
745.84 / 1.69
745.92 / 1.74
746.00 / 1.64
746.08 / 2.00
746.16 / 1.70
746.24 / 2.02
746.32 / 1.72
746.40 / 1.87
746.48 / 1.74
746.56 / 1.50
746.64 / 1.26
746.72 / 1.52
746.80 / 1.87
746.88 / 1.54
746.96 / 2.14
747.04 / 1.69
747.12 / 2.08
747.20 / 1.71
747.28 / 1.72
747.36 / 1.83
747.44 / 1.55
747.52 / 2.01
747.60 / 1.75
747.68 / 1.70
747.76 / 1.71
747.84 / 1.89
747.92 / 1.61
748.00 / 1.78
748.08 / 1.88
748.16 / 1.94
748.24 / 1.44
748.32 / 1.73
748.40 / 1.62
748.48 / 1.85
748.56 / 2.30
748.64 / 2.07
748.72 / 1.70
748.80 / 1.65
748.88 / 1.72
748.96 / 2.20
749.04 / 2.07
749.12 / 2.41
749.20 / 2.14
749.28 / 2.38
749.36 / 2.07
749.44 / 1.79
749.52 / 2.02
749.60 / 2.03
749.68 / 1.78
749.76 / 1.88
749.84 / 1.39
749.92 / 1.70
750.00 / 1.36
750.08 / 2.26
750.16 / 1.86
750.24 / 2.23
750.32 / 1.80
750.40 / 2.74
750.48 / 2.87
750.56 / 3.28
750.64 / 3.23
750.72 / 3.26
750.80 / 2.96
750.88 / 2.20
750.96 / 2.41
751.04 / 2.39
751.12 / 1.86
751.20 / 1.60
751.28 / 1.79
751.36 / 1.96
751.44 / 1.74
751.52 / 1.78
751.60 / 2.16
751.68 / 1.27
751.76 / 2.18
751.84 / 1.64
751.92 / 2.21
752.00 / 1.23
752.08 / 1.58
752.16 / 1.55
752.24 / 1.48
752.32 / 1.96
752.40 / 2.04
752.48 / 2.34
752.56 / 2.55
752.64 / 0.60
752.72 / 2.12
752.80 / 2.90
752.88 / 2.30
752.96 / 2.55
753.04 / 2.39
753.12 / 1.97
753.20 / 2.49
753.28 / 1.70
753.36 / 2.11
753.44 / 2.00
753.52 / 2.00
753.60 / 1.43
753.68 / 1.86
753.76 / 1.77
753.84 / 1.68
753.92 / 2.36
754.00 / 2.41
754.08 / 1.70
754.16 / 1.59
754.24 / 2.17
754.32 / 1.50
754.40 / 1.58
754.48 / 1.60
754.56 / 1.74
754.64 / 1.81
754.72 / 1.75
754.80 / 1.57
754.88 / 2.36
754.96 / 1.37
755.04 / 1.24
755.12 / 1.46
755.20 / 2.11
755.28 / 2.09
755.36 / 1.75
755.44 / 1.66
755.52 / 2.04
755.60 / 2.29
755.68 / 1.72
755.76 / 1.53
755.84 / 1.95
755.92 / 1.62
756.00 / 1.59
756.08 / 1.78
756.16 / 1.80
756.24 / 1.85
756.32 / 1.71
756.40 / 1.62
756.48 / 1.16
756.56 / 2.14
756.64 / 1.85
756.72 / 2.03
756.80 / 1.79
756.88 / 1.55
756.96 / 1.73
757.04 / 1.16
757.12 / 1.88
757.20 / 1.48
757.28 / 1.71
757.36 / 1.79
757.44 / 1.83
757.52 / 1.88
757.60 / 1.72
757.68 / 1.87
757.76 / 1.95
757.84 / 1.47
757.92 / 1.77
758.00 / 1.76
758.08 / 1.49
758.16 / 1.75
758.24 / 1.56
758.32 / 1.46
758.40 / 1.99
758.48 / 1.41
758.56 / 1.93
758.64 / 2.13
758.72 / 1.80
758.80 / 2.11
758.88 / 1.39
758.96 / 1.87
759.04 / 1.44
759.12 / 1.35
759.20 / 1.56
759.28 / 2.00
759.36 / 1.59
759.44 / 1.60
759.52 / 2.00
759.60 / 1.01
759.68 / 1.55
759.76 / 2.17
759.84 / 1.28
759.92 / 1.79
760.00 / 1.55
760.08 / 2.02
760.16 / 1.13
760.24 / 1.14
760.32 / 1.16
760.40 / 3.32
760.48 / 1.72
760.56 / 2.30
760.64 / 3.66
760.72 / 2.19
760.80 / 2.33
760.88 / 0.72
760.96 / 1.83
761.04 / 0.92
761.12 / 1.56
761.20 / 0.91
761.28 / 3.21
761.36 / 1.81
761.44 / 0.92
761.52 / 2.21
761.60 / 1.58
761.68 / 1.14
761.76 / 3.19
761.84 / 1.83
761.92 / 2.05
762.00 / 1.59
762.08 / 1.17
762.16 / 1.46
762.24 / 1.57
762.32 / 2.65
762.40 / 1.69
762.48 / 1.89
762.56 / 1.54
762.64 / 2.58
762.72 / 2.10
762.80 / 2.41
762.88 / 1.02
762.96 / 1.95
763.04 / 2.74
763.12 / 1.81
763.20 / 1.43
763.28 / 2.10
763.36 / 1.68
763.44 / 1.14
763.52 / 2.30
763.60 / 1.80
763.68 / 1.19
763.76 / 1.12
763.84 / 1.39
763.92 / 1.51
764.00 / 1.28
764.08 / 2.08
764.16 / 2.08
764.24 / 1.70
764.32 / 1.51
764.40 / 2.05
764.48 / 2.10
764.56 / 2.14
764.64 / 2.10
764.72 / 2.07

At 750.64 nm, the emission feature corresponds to Halpha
